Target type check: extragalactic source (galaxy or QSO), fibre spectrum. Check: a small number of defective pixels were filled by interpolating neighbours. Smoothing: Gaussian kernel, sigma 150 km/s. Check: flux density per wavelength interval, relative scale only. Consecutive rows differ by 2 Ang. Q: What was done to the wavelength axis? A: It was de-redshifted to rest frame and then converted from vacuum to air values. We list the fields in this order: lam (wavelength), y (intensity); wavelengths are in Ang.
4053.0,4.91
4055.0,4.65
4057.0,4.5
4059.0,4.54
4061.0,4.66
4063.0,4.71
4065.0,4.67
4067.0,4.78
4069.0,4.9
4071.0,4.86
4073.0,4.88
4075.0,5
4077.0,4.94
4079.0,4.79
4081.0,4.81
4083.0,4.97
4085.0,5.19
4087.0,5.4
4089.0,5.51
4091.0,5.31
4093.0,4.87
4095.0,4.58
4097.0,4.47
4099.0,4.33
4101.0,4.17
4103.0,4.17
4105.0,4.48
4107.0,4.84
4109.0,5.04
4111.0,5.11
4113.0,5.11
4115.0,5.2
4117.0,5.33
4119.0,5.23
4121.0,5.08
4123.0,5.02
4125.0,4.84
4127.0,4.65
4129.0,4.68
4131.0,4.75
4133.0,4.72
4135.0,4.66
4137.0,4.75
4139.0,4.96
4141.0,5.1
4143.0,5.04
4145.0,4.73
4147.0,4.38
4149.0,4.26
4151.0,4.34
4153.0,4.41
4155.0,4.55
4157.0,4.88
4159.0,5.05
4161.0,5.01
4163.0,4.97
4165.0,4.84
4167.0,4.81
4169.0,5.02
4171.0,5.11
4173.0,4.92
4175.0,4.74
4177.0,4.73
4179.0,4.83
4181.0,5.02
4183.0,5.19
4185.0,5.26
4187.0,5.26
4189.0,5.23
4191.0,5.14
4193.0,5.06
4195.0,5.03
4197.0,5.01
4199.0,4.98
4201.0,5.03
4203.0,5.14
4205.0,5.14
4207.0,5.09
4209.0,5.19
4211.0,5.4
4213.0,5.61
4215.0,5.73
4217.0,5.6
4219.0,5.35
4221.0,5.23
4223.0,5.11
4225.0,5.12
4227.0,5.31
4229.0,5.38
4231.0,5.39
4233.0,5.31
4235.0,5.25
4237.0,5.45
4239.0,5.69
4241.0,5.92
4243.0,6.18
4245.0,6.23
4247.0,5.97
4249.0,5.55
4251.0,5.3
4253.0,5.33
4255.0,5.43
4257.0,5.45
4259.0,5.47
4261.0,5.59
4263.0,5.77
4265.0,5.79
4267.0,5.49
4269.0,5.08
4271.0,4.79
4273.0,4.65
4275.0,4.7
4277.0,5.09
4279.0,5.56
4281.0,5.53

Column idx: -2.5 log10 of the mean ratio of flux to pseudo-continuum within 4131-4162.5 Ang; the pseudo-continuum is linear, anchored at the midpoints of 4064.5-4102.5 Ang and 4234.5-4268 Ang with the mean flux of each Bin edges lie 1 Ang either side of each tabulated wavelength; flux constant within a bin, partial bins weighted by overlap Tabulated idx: 0.09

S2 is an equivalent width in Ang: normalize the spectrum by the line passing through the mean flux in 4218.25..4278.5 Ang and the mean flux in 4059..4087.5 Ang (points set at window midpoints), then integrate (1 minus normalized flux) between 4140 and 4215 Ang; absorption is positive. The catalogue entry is 3.3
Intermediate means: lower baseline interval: 4.88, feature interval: 4.97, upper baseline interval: 5.41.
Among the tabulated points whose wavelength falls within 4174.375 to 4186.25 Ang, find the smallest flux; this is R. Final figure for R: 4.73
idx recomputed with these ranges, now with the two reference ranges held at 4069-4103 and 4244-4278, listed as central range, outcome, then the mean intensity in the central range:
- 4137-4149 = 0.05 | 4.79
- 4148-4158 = 0.13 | 4.49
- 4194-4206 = 0.03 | 5.05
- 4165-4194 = 0.03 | 5.02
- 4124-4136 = 0.06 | 4.72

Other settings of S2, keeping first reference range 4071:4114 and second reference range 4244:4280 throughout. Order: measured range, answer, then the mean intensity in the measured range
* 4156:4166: 0.2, 4.95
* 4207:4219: -0.5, 5.46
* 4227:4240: -0.2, 5.4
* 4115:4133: 0.0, 4.95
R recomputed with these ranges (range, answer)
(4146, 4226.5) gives 4.26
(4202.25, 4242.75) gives 5.09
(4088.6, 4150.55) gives 4.17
